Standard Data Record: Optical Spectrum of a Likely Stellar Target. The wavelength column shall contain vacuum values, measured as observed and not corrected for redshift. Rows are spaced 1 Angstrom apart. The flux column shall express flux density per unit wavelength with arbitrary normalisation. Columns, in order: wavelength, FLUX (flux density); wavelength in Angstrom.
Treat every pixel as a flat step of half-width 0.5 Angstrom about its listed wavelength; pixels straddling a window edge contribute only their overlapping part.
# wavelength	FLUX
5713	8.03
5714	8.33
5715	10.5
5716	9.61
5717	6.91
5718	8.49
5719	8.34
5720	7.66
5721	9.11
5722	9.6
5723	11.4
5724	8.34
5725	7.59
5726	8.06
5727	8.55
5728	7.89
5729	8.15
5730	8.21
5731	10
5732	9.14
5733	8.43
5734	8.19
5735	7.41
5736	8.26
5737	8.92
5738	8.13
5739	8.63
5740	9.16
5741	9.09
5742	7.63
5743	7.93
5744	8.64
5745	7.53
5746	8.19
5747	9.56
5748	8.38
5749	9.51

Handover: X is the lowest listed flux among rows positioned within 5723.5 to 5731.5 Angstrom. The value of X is 7.59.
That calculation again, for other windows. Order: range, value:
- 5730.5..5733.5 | 8.43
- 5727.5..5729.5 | 7.89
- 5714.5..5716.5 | 9.61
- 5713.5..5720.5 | 6.91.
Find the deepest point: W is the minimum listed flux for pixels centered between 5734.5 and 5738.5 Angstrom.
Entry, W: 7.41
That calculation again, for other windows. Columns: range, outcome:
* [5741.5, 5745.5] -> 7.53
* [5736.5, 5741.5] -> 8.13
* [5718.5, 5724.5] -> 7.66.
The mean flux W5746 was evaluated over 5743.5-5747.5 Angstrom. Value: 8.48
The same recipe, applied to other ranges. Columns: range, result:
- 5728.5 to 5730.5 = 8.18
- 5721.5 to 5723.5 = 10.5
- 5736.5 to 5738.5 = 8.53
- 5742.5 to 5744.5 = 8.29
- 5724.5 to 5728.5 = 8.02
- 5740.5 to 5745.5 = 8.16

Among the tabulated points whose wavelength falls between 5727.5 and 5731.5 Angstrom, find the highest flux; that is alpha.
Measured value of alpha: 10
